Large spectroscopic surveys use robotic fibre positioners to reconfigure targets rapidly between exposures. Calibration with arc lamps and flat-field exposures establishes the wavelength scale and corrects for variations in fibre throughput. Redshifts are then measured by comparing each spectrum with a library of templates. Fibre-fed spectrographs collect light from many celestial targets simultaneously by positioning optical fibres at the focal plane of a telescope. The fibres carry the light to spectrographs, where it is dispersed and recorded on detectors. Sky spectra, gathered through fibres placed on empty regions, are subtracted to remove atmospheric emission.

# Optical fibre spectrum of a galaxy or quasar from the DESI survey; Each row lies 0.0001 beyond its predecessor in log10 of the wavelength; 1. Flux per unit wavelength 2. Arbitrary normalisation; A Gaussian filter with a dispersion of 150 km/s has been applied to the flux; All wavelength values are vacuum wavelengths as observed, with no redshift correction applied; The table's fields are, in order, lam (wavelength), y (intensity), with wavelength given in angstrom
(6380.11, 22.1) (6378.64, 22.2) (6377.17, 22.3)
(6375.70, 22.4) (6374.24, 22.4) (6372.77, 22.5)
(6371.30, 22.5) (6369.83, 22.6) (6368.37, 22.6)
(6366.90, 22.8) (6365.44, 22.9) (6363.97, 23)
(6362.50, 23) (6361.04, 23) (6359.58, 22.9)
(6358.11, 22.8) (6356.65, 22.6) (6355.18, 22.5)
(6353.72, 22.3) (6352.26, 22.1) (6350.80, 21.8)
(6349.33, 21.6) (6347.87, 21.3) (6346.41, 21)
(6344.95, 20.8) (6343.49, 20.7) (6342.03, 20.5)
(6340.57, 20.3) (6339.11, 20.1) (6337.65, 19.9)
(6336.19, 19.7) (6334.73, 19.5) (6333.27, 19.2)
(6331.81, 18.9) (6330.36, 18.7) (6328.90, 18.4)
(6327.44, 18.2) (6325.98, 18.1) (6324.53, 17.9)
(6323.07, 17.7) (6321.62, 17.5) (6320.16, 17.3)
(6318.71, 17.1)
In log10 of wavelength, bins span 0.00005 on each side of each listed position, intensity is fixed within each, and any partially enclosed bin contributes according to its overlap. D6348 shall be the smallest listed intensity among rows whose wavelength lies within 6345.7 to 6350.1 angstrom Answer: 21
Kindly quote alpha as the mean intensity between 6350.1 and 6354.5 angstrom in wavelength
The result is 22.1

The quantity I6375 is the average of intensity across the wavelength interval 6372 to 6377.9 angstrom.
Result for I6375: 22.4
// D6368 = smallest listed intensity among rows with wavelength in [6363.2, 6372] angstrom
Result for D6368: 22.5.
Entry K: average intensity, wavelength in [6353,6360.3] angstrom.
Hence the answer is 22.6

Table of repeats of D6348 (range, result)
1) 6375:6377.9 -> 22.3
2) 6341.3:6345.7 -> 20.5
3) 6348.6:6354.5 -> 21.6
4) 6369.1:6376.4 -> 22.4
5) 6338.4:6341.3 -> 20.1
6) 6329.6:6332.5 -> 18.7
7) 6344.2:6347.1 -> 20.8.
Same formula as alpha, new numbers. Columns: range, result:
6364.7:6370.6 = 22.7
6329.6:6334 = 18.9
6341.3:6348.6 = 20.9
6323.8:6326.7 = 18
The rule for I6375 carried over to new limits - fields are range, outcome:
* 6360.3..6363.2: 23.1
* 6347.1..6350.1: 21.4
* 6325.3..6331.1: 18.4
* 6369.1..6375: 22.5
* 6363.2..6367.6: 22.9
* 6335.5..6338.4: 19.8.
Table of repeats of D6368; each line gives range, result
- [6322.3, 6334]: 17.7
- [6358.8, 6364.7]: 22.9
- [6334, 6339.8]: 19.5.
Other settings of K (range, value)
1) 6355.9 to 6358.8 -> 22.7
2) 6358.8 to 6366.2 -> 23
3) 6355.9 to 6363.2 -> 22.9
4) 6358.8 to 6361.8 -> 23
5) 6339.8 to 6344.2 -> 20.5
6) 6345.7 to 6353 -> 21.6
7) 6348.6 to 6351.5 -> 21.6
